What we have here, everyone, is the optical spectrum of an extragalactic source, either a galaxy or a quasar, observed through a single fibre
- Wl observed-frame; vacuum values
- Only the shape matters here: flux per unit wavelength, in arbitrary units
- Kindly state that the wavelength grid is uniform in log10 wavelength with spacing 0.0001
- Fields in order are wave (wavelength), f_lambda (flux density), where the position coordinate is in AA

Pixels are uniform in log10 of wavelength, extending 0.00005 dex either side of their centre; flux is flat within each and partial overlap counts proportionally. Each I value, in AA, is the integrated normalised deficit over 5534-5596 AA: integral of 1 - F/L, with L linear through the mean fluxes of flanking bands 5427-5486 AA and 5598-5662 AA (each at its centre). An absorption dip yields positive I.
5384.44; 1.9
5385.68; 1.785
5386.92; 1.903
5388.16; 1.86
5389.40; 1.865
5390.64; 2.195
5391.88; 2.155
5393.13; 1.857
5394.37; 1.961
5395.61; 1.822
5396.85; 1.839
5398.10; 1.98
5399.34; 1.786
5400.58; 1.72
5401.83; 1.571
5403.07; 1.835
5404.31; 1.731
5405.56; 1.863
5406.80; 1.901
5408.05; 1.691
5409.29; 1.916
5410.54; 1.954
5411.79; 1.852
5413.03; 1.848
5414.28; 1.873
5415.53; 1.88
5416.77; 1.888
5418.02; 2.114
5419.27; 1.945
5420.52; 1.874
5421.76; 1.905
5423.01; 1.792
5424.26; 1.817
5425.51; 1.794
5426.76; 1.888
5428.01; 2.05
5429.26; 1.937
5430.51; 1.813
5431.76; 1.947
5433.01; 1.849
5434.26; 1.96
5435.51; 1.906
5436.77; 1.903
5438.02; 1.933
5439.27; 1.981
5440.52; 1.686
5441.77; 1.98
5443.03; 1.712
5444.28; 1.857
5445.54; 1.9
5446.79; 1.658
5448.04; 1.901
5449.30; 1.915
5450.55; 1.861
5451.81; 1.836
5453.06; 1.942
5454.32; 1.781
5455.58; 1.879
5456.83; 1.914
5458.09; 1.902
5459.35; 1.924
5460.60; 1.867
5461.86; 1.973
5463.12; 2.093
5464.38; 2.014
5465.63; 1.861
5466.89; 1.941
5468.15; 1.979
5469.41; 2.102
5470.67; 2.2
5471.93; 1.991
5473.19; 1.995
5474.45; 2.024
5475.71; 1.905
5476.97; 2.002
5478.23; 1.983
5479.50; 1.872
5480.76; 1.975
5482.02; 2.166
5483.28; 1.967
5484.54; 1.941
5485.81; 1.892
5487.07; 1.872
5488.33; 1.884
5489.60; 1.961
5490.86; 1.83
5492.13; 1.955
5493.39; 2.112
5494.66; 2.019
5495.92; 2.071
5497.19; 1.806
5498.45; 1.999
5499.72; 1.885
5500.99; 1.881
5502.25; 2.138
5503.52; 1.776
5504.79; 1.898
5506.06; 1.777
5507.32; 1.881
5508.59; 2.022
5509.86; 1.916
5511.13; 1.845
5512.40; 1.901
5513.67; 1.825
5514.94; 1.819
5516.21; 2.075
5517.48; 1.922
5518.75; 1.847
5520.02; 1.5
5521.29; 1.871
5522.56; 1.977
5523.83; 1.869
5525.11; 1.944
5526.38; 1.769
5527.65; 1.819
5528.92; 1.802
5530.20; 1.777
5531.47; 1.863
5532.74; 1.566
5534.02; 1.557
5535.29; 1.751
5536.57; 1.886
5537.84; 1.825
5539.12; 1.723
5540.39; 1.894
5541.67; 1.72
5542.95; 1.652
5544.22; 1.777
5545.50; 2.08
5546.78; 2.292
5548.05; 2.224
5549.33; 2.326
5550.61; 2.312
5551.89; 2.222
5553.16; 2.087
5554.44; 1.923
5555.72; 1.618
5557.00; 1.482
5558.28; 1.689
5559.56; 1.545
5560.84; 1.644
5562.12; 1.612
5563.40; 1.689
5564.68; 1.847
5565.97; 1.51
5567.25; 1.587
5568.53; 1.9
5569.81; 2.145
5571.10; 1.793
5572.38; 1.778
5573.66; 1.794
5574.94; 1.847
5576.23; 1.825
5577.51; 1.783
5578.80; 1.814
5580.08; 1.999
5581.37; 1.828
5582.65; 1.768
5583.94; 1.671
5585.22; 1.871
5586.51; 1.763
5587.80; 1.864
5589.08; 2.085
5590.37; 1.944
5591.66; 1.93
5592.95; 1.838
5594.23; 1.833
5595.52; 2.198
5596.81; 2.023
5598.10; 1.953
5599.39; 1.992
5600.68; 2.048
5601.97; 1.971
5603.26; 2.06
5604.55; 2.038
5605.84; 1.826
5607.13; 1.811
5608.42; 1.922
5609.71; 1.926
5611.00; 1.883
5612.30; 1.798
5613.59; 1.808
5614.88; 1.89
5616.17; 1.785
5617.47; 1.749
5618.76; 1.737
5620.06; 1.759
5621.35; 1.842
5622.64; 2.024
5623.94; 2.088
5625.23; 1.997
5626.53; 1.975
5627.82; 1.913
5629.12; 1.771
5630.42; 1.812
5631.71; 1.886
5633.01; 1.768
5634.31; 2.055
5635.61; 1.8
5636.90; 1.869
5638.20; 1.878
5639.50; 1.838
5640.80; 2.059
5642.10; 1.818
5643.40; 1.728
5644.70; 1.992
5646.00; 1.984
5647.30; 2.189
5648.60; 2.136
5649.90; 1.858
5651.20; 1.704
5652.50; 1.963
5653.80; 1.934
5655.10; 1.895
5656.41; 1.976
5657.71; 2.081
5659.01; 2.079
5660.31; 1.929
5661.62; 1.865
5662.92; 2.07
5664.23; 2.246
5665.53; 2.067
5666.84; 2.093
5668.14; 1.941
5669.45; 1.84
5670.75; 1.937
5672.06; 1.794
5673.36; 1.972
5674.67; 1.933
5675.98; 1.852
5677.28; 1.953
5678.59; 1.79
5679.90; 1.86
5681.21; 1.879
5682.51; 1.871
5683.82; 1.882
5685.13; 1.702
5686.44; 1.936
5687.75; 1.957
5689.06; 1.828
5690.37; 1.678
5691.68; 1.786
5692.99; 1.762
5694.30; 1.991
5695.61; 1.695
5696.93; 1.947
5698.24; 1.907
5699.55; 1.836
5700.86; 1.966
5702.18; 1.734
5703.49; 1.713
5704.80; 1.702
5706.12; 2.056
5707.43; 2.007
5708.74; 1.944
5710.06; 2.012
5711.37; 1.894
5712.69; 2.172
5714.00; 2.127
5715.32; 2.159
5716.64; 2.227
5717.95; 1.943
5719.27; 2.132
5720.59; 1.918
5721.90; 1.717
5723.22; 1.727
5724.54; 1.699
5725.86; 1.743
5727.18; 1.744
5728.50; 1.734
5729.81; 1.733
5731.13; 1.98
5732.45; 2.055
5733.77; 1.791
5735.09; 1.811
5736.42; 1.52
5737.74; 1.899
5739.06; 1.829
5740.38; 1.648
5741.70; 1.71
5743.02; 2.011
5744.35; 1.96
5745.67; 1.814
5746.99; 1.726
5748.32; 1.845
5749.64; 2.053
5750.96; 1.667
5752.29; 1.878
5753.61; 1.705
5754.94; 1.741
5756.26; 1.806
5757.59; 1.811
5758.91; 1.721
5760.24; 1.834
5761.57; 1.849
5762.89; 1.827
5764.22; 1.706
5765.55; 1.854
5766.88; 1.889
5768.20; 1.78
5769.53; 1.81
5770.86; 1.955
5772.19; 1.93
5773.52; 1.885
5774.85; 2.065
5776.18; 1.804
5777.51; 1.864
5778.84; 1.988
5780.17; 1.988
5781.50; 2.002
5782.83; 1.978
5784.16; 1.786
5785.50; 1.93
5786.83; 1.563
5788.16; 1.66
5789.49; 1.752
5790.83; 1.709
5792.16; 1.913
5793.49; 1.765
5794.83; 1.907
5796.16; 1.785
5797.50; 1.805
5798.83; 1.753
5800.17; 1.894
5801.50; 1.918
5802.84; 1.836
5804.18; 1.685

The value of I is 2.1 AA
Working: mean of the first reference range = 1.93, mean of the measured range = 1.85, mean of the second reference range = 1.91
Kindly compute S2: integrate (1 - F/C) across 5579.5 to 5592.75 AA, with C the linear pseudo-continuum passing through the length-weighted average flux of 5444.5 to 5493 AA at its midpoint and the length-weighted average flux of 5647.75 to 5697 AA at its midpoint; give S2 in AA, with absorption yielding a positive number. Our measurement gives 0.4 AA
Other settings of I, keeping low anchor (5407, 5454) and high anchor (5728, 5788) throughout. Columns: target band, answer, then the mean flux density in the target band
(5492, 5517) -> -0.80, 1.93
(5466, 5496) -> -1.75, 1.98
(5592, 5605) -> -0.95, 1.99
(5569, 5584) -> 0.13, 1.84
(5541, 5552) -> -1.15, 2.06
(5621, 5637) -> -0.48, 1.91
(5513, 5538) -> 0.73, 1.81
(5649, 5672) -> -1.45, 1.97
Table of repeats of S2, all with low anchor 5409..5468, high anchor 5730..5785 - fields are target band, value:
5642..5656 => -0.5 AA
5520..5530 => 0.2 AA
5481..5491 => -0.3 AA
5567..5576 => 0.1 AA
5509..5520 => 0.1 AA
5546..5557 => -1.2 AA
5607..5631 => 0.0 AA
